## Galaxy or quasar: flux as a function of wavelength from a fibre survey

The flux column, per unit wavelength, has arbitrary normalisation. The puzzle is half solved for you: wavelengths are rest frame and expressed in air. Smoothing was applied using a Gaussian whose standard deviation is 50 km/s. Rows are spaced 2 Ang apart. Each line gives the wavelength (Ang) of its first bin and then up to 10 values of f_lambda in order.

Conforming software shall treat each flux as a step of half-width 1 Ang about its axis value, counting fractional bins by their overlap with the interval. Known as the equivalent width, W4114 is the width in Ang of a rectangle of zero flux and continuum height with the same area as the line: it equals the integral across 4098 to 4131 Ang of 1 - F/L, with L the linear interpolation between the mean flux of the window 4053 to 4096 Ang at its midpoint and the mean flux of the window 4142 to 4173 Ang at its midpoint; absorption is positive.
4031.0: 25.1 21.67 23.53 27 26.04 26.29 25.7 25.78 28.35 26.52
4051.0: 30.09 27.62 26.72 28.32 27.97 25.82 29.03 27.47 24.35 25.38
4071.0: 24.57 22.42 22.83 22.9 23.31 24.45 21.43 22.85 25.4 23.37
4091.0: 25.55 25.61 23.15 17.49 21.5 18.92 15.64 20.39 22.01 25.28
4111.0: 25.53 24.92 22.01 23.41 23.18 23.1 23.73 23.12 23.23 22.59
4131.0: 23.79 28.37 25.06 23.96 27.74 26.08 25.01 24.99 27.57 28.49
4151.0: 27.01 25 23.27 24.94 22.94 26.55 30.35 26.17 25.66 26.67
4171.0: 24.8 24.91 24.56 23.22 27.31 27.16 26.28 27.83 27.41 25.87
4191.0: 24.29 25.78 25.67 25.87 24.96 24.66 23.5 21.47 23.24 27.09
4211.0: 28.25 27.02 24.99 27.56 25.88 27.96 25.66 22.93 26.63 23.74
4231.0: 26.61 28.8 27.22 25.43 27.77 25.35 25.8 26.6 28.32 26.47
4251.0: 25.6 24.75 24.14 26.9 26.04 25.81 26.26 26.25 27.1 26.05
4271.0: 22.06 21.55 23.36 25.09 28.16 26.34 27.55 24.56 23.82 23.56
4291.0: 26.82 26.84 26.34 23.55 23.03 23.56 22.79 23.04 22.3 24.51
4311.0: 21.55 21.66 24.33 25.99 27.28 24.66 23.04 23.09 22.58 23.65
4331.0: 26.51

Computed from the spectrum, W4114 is 3.9 Ang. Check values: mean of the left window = 25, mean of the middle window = 22.5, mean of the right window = 25.9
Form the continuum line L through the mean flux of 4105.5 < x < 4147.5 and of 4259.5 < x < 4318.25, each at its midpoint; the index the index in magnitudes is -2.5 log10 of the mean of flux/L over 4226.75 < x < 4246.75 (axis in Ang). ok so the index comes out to -0.08 mag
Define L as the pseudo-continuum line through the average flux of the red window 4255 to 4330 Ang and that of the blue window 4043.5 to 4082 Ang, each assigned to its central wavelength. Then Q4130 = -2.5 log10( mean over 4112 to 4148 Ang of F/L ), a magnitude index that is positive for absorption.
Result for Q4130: 0.04 mag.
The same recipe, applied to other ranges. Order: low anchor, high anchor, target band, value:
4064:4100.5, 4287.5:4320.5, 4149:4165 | -0.10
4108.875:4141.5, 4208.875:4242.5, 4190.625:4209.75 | 0.05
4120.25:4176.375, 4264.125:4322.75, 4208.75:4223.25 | -0.08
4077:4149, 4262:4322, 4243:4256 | -0.07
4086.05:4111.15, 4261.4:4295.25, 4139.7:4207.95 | -0.09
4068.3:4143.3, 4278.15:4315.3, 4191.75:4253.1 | -0.08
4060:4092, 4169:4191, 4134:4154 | -0.03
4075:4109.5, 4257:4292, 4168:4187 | -0.10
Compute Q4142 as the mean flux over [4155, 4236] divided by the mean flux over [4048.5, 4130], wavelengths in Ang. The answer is 1.1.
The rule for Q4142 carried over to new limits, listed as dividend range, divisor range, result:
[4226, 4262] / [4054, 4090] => 1.05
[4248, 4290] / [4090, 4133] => 1.11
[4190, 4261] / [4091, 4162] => 1.08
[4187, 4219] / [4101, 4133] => 1.11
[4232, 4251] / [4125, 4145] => 1.07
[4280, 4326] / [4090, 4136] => 1.06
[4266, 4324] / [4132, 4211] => 0.95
